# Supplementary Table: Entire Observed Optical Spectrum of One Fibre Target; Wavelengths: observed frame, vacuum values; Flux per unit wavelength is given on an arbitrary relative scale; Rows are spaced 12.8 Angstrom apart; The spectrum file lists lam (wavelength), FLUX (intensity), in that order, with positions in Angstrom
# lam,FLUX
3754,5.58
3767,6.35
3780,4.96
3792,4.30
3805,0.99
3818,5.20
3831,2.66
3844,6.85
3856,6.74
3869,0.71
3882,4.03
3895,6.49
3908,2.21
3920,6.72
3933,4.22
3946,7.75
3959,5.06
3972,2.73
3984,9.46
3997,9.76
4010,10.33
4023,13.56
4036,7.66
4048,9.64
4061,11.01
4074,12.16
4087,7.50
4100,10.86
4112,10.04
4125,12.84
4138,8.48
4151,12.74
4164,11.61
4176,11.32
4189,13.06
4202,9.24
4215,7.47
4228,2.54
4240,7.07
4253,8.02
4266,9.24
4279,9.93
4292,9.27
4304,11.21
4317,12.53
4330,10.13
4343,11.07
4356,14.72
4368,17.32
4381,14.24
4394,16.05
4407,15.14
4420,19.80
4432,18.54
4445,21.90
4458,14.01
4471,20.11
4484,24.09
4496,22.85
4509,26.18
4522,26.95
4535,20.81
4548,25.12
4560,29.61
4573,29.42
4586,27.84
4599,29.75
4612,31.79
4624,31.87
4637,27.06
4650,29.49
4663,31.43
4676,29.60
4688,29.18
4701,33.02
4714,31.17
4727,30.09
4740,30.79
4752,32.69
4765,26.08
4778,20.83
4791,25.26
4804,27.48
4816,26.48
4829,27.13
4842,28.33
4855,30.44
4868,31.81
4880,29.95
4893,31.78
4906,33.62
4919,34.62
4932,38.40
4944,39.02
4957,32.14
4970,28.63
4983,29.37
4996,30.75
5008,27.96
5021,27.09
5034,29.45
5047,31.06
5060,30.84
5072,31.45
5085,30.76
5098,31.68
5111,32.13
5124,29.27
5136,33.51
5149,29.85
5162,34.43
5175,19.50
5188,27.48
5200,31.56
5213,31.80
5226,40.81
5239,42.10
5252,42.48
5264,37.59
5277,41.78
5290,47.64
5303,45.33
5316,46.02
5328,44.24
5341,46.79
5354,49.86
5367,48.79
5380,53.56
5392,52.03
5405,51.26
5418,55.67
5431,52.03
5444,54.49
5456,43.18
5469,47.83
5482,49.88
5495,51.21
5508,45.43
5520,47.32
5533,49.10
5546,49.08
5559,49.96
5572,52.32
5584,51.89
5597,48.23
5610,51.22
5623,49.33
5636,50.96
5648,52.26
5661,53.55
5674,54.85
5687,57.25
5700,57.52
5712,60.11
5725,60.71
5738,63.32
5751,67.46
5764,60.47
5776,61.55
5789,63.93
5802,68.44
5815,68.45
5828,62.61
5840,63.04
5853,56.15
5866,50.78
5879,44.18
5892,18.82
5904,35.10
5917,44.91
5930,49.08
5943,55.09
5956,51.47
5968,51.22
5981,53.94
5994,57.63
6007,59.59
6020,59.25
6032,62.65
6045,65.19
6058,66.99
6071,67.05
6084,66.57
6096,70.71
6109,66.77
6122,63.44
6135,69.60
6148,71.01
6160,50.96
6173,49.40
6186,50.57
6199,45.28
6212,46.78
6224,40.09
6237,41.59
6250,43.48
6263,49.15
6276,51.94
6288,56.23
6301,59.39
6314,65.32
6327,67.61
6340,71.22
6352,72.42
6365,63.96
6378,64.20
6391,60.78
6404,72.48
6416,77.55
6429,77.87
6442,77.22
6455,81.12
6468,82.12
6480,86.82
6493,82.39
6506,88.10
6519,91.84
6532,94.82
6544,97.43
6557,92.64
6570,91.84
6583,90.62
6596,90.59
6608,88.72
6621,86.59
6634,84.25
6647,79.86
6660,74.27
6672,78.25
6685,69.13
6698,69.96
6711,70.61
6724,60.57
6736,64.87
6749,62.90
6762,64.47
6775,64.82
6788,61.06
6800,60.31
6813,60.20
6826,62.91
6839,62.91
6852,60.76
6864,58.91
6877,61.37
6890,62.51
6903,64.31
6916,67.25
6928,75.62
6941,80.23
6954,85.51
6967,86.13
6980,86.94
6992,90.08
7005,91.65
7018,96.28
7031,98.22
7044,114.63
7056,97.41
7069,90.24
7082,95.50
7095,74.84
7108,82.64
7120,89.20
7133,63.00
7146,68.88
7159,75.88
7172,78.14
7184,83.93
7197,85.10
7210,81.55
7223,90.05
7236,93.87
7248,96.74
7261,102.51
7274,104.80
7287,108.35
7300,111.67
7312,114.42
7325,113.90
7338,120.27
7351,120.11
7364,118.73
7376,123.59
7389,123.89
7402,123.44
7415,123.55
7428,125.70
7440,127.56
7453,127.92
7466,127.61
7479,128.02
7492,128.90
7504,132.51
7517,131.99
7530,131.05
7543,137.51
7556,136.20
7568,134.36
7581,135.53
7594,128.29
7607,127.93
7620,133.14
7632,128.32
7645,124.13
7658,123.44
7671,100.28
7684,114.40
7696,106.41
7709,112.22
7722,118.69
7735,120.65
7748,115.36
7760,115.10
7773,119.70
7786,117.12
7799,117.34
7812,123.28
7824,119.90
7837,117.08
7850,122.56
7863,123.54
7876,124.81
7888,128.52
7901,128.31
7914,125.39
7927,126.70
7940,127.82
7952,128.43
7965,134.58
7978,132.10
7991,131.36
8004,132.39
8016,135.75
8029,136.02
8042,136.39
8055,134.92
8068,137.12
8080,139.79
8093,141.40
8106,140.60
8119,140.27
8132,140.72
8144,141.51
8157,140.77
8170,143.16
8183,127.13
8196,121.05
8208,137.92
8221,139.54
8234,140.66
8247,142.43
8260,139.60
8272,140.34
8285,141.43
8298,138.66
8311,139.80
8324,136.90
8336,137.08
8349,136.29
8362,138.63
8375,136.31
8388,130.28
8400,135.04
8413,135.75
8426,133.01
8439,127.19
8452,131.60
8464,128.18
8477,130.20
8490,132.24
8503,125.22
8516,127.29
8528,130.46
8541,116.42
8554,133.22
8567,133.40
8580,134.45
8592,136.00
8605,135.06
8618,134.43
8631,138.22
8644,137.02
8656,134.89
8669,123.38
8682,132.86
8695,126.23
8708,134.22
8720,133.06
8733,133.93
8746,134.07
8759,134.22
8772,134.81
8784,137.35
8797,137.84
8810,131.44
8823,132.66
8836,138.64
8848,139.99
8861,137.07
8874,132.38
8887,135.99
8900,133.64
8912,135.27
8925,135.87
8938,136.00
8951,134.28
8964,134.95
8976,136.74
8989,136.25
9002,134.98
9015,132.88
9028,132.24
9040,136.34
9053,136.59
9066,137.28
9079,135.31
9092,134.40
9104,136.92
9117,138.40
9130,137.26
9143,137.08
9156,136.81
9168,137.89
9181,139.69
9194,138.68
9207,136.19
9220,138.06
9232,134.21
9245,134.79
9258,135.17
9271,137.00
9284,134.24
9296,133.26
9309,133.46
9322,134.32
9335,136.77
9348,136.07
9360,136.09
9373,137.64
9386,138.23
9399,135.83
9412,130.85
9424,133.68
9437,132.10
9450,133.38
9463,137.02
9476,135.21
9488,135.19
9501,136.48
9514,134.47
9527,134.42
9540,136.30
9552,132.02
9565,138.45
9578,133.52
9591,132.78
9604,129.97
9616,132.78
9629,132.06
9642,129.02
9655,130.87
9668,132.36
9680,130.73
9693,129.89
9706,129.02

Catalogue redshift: 0.00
